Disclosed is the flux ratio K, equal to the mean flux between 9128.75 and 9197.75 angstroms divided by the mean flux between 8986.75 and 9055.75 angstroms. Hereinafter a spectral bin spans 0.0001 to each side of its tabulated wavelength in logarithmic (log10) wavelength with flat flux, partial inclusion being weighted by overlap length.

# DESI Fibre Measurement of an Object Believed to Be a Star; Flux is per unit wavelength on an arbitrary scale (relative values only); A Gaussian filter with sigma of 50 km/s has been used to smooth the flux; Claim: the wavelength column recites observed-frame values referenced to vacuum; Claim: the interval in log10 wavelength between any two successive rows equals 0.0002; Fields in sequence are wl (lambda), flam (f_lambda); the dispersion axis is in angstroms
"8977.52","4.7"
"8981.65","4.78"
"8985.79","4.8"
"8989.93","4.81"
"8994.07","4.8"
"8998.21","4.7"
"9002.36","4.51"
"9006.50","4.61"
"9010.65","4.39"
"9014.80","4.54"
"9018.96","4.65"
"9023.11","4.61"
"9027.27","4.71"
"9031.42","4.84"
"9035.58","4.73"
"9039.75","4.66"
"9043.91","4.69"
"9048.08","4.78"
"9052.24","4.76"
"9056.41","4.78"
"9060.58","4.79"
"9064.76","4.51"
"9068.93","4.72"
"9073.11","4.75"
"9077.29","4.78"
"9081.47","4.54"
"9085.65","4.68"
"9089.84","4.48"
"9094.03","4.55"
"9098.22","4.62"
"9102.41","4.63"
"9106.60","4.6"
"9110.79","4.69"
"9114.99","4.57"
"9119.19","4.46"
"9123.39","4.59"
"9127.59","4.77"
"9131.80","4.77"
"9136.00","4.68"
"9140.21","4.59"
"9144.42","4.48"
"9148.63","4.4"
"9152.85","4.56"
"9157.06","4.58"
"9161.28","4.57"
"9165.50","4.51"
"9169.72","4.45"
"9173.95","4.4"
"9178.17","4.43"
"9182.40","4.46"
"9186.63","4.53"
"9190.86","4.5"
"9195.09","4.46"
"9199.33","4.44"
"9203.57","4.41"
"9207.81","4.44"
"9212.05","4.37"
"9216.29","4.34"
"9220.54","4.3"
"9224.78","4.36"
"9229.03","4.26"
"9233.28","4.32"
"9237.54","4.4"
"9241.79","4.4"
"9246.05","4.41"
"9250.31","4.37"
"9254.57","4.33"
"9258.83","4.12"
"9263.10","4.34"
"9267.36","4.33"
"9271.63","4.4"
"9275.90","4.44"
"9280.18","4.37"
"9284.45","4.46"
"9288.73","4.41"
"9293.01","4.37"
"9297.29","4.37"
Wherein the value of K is 0.97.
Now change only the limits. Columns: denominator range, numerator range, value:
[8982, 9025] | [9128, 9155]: 0.99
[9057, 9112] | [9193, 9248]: 0.94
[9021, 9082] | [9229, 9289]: 0.92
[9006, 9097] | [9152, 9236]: 0.95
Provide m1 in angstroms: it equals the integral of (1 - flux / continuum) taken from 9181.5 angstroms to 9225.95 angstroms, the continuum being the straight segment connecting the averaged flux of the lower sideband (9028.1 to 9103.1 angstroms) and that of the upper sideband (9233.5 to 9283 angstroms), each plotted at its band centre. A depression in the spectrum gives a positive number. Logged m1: 0.3 angstroms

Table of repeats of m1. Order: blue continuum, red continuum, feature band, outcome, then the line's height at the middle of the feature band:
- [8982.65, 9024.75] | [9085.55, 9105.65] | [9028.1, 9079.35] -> -1.3 angstroms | 4.61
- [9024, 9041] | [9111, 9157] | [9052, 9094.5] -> 0.1 angstroms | 4.67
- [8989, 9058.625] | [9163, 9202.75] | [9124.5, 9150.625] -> -0.5 angstroms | 4.52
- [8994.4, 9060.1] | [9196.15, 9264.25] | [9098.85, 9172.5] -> -1.3 angstroms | 4.5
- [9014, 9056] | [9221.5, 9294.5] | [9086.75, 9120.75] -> 0.1 angstroms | 4.6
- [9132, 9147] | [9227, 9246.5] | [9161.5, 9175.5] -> 0.2 angstroms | 4.53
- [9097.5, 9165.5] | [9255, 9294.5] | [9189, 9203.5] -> 0.1 angstroms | 4.49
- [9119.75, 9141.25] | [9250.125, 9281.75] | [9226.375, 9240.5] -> 0.3 angstroms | 4.41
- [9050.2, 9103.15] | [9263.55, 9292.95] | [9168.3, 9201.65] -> 0.4 angstroms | 4.52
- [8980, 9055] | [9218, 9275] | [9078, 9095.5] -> 0.0 angstroms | 4.58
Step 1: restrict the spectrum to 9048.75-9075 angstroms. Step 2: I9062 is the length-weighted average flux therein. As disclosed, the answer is 4.72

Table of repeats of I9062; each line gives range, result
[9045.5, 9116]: 4.66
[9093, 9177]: 4.57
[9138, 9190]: 4.5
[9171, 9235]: 4.4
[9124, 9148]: 4.64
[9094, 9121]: 4.59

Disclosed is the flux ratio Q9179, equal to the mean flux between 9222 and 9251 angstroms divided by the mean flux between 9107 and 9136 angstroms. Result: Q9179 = 0.94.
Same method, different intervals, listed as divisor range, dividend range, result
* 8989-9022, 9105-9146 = 1.00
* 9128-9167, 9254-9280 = 0.95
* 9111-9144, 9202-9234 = 0.94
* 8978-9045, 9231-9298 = 0.93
